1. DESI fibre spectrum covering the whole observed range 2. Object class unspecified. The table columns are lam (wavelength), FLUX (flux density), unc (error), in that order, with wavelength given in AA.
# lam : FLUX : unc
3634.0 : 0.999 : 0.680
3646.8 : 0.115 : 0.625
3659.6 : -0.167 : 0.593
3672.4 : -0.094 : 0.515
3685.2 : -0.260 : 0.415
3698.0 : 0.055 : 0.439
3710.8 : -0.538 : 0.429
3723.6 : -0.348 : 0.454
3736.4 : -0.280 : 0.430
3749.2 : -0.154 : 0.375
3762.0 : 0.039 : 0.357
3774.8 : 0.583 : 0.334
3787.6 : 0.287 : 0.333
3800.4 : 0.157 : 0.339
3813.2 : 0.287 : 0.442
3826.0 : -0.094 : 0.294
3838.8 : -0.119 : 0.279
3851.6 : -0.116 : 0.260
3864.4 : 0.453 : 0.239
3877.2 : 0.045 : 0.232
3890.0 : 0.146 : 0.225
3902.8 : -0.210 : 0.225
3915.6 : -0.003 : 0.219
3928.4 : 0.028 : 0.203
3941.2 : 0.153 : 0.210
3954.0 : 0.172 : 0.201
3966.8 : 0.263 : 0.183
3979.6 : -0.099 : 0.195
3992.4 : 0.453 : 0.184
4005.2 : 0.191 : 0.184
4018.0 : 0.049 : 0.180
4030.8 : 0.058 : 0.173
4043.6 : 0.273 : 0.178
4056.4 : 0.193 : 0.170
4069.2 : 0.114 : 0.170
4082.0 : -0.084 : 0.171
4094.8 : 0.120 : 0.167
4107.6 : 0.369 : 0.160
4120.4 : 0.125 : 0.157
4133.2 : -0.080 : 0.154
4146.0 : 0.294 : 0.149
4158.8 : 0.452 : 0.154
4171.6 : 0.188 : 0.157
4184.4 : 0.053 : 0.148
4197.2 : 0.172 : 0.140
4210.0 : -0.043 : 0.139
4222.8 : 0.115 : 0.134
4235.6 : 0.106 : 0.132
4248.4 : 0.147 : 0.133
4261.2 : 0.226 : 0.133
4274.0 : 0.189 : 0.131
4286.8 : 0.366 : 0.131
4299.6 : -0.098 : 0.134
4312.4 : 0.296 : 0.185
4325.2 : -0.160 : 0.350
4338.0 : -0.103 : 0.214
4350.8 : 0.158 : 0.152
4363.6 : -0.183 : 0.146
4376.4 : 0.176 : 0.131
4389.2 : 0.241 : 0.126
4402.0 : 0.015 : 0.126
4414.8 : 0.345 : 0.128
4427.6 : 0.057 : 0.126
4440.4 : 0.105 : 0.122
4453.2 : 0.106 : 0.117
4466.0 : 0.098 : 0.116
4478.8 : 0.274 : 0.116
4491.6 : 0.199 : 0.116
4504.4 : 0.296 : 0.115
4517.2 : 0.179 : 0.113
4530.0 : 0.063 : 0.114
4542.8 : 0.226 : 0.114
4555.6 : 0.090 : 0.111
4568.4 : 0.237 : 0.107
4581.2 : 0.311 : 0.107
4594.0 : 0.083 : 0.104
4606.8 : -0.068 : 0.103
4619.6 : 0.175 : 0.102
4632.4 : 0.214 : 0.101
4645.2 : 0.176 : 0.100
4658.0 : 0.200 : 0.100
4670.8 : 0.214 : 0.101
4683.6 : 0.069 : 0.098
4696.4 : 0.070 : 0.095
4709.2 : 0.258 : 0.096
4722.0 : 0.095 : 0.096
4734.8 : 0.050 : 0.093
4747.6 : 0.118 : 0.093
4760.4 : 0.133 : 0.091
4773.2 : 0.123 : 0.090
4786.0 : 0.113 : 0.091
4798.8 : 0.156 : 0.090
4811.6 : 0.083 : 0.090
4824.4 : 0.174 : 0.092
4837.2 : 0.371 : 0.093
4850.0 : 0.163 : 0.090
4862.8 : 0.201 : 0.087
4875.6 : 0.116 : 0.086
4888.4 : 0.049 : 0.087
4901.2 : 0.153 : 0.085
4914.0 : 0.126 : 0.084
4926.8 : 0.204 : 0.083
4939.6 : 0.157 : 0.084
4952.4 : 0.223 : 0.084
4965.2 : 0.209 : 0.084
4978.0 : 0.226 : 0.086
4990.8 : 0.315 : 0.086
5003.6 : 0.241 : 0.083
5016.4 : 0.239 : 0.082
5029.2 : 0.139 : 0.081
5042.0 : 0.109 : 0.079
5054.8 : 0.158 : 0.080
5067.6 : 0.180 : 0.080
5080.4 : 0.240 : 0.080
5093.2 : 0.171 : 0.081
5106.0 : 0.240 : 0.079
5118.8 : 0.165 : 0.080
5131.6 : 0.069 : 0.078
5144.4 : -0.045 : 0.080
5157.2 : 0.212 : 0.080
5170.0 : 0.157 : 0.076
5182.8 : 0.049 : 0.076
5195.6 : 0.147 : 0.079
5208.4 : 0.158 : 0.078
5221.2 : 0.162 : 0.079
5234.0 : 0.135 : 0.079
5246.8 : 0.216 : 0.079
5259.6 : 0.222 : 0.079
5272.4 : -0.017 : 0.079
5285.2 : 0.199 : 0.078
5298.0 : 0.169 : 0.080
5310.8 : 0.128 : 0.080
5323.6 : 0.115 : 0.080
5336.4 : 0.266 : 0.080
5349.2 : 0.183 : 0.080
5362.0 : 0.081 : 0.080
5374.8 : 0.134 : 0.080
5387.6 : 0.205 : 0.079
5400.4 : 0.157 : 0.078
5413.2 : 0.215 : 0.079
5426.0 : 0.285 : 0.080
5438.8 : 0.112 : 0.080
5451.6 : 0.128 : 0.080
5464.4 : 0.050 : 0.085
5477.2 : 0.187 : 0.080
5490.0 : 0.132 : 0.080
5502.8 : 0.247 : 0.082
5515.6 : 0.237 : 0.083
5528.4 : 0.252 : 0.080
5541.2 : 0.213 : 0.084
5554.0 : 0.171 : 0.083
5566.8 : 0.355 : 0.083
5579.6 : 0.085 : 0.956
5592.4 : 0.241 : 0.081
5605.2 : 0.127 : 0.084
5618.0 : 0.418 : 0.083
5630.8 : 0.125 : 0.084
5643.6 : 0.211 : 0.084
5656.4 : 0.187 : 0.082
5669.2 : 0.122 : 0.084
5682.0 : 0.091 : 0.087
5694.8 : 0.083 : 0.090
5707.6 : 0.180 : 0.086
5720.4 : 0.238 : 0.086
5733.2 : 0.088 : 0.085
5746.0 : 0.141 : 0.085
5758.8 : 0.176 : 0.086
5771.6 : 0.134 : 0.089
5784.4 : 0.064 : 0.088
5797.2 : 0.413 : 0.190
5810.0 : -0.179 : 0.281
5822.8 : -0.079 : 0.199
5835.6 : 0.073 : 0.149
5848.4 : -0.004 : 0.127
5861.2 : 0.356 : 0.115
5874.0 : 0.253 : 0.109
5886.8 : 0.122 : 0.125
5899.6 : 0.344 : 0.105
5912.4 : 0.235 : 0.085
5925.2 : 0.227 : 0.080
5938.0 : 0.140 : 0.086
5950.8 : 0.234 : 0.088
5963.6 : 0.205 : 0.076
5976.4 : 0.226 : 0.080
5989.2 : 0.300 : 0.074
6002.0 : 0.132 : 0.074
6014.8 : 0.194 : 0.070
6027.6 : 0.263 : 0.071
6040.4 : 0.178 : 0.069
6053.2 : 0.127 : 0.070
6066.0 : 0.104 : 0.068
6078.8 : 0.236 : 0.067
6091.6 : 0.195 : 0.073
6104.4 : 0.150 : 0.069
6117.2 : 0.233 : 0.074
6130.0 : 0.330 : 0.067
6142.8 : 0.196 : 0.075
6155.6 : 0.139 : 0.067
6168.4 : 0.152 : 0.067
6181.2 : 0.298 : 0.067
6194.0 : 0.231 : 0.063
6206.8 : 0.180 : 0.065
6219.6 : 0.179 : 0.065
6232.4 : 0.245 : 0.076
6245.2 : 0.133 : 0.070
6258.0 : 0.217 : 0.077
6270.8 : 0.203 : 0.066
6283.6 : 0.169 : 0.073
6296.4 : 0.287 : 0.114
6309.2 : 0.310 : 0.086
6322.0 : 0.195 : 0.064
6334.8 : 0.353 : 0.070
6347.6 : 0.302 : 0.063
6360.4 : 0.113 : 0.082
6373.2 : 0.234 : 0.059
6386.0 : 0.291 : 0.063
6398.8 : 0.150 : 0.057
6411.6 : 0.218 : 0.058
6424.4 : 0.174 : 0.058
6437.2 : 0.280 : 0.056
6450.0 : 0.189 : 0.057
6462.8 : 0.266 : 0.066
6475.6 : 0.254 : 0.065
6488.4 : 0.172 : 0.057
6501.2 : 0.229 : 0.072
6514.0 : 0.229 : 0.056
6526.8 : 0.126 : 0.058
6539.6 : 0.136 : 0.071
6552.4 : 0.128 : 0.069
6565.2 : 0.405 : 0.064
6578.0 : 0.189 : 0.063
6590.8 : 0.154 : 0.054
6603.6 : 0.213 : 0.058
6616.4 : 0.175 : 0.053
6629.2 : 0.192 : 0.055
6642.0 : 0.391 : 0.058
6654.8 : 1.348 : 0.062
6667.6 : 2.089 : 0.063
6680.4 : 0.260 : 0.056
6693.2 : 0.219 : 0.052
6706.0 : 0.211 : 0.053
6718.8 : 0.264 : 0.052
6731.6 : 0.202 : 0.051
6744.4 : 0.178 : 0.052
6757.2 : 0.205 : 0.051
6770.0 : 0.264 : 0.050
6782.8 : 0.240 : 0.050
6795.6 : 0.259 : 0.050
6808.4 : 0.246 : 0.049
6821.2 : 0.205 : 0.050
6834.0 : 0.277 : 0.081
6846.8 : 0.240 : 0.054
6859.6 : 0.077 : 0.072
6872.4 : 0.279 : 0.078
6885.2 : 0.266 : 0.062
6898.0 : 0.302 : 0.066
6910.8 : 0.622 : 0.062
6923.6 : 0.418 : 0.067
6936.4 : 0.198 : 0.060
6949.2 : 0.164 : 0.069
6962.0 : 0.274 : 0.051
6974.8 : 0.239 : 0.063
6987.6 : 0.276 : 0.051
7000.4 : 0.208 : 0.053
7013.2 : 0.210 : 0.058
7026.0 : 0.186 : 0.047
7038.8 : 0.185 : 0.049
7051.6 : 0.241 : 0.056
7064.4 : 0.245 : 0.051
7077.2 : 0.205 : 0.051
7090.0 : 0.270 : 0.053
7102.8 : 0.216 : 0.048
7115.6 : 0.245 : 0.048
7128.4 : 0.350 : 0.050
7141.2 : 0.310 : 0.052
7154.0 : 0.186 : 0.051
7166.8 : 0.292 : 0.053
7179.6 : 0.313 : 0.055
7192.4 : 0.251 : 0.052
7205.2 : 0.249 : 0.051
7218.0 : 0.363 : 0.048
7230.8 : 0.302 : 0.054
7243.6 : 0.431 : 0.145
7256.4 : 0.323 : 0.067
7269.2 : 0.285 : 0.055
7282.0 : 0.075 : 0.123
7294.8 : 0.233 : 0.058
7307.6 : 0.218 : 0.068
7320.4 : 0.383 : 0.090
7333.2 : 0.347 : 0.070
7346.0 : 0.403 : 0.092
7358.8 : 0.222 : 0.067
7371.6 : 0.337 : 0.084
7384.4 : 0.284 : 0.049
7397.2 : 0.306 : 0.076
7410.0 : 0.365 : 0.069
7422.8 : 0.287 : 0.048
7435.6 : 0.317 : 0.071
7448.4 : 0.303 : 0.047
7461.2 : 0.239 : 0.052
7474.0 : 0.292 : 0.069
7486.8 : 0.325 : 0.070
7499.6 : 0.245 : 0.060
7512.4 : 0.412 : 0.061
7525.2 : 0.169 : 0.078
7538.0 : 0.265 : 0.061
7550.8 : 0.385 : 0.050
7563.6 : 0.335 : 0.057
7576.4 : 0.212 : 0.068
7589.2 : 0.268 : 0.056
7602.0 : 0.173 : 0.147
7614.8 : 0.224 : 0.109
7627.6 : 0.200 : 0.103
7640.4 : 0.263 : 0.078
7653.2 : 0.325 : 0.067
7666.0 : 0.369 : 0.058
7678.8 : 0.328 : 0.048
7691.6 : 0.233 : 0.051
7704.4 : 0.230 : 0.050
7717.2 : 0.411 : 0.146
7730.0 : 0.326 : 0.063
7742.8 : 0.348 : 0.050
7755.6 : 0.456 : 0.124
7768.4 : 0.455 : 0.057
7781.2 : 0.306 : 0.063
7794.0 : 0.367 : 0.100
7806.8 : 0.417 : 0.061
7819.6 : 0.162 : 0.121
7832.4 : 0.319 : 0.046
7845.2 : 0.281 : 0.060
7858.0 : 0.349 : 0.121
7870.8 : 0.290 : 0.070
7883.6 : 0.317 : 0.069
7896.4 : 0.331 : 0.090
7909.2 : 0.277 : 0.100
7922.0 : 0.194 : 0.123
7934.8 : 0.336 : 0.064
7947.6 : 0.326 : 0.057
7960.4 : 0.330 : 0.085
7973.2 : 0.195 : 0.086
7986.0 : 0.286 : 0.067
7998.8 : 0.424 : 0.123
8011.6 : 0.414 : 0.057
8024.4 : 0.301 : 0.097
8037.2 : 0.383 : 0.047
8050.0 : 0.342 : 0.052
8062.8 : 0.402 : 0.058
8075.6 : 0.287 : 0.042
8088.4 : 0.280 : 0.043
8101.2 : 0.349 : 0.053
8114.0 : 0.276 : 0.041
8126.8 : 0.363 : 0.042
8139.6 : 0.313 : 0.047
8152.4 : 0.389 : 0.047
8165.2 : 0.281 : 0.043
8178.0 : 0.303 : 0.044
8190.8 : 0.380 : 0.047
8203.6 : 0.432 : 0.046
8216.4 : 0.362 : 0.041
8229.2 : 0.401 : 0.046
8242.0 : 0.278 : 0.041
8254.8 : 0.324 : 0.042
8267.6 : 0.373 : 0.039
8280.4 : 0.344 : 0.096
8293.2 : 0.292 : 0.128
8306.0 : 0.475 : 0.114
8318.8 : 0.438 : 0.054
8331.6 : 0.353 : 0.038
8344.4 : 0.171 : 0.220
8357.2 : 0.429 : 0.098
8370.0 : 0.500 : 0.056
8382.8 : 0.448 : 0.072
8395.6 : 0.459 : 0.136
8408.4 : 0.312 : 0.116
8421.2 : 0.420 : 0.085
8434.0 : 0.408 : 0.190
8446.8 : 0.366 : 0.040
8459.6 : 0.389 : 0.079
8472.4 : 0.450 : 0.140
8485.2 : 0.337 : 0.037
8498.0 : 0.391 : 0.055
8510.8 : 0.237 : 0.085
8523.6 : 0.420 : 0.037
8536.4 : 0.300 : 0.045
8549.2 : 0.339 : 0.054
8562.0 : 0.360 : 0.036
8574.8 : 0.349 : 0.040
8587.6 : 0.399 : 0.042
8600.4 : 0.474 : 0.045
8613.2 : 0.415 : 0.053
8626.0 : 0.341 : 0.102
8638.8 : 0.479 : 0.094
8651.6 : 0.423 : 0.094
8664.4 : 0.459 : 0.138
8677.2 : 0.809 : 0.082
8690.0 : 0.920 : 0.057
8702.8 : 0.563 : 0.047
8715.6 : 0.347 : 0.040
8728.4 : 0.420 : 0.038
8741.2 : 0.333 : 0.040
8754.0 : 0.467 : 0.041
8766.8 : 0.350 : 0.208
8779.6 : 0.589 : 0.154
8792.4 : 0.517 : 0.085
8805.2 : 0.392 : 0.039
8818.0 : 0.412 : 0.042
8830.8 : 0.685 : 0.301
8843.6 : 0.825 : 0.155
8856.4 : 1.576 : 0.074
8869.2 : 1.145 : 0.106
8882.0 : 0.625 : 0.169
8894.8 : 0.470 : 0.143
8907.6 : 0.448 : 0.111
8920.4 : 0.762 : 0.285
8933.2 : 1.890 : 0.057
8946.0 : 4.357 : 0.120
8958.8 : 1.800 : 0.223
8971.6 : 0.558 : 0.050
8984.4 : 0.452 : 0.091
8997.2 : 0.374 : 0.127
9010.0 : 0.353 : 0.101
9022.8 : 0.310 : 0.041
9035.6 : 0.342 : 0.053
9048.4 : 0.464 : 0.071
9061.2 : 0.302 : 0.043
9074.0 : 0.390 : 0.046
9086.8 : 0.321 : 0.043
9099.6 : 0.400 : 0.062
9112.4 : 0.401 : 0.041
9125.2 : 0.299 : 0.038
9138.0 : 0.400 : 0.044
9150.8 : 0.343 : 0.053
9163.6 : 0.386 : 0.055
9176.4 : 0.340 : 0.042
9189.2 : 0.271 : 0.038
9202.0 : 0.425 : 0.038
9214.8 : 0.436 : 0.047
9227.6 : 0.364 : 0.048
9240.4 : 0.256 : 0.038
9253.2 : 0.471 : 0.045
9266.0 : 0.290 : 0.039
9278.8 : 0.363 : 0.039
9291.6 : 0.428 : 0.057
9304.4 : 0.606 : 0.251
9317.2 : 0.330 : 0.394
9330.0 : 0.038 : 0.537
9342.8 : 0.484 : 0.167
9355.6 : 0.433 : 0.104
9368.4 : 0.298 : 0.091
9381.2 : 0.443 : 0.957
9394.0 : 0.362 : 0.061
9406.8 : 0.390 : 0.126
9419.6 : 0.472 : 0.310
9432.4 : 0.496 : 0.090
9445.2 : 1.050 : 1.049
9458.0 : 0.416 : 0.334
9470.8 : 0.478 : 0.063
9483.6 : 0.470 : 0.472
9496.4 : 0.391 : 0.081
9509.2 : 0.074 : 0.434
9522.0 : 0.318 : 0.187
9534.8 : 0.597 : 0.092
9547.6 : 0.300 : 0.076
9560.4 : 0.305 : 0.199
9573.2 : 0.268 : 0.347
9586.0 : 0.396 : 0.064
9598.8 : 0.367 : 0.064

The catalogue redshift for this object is 0.786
